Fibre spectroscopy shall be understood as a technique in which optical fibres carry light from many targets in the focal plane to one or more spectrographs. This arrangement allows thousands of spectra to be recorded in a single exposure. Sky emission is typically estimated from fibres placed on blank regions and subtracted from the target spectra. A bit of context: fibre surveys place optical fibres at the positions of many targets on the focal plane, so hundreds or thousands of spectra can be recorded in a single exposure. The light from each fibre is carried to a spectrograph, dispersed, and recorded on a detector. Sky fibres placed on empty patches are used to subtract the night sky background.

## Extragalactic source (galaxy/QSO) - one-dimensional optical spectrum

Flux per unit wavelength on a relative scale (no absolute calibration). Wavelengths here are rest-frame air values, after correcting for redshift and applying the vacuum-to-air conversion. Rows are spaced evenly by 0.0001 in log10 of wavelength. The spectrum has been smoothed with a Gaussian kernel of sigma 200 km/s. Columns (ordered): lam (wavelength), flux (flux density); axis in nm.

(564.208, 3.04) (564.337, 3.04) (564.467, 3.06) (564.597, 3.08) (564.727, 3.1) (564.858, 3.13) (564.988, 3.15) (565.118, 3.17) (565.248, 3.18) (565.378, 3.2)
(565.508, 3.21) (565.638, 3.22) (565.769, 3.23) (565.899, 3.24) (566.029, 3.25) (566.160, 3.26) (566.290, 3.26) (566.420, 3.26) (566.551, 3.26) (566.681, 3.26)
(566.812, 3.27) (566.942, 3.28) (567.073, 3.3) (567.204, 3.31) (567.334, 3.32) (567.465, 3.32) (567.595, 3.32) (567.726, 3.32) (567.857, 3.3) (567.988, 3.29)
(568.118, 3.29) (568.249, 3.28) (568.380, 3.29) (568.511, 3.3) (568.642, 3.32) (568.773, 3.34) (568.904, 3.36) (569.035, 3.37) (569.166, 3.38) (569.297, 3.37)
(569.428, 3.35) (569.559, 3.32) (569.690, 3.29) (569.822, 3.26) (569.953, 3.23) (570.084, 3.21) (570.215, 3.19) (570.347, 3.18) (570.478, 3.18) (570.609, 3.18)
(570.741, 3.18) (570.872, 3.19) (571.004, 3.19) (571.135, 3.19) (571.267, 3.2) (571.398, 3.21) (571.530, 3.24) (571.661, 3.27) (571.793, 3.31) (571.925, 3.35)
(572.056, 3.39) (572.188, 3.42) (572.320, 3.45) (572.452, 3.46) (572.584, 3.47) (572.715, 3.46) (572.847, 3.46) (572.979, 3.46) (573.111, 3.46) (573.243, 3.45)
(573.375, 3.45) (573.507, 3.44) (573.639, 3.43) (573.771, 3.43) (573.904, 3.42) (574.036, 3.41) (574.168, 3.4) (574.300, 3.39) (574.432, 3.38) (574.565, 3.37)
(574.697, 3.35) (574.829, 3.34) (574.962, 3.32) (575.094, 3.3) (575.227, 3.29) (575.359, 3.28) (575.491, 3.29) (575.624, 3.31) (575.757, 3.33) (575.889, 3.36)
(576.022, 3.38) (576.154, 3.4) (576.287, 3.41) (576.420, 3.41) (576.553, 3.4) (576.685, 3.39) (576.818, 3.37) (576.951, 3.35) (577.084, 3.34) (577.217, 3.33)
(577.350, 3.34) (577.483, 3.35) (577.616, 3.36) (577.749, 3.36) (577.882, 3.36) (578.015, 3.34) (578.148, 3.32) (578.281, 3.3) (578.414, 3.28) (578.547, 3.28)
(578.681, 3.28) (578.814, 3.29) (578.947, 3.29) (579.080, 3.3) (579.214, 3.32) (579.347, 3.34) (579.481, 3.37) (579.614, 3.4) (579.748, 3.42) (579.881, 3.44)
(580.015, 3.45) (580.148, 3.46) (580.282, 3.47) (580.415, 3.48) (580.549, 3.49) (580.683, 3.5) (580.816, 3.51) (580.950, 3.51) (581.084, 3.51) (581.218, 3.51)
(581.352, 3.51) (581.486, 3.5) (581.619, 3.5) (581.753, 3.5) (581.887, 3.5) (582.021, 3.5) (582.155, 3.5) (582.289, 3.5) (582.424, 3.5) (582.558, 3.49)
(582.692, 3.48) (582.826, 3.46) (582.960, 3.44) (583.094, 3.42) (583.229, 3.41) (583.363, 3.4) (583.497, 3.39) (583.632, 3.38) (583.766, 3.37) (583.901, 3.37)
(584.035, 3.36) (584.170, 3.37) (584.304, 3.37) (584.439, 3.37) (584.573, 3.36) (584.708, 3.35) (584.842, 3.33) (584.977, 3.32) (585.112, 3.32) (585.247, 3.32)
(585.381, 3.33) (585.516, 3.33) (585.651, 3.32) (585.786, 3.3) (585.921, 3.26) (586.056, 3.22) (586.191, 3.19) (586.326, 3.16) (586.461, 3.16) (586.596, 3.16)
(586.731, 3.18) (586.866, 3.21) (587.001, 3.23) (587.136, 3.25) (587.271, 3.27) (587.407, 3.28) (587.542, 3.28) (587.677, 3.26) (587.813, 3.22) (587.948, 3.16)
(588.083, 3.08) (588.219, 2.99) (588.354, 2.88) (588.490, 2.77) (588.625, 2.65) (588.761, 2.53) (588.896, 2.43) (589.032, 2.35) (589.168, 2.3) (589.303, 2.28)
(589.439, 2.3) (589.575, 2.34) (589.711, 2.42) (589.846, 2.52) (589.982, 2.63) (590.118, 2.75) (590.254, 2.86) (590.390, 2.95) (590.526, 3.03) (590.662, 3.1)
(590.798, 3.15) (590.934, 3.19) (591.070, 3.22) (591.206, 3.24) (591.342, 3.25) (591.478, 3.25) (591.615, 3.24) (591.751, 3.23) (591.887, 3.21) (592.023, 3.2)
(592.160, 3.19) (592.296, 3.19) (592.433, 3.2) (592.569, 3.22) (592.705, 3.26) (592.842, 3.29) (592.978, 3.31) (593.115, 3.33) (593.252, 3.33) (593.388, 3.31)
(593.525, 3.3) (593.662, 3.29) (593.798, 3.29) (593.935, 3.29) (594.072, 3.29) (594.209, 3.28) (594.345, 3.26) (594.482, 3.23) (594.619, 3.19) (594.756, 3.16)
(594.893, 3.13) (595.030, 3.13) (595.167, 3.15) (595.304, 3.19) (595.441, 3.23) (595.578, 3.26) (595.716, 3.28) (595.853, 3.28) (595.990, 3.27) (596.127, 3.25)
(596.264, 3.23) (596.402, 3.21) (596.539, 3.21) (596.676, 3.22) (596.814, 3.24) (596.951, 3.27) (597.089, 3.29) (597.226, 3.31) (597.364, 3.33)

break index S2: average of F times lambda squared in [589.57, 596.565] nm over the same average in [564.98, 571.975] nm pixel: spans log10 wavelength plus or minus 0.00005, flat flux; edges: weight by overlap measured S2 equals 1.1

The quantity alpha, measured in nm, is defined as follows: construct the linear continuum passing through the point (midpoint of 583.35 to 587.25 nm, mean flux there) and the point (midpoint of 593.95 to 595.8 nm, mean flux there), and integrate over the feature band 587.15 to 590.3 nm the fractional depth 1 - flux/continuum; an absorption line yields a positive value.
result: 0.48 nm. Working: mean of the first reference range 3.3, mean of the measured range 2.77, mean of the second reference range 3.22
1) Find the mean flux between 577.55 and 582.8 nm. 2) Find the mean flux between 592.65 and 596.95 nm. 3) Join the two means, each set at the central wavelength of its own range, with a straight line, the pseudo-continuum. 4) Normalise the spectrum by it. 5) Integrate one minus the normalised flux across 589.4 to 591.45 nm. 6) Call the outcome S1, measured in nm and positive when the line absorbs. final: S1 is 0.261 nm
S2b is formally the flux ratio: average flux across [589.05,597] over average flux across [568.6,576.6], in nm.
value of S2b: 0.93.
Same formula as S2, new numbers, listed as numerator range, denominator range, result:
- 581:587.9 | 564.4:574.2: 1.07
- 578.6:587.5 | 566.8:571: 1.08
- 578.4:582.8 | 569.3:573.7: 1.07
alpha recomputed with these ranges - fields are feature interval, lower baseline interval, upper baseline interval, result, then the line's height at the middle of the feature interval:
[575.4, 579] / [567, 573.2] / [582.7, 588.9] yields -0.073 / 3.27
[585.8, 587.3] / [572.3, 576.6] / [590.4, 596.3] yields 0.035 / 3.29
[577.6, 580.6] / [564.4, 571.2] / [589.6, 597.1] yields -0.142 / 3.21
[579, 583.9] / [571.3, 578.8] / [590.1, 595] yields -0.212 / 3.31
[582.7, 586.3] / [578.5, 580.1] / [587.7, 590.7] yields -0.400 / 3.01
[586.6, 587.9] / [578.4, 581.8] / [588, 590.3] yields -0.221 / 2.77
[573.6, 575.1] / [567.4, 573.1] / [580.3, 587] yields -0.022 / 3.33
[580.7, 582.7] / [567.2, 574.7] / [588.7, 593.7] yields -0.228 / 3.14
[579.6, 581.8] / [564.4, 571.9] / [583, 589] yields -0.179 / 3.22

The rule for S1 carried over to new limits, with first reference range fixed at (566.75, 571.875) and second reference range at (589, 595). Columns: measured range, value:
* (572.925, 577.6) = -0.228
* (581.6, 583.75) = -0.212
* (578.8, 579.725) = -0.046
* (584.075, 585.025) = -0.068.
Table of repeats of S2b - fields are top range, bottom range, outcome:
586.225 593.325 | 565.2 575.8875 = 0.91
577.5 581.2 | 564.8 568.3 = 1.04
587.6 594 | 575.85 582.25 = 0.88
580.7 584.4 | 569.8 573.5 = 1.04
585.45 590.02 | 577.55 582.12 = 0.86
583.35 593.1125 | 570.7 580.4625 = 0.92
